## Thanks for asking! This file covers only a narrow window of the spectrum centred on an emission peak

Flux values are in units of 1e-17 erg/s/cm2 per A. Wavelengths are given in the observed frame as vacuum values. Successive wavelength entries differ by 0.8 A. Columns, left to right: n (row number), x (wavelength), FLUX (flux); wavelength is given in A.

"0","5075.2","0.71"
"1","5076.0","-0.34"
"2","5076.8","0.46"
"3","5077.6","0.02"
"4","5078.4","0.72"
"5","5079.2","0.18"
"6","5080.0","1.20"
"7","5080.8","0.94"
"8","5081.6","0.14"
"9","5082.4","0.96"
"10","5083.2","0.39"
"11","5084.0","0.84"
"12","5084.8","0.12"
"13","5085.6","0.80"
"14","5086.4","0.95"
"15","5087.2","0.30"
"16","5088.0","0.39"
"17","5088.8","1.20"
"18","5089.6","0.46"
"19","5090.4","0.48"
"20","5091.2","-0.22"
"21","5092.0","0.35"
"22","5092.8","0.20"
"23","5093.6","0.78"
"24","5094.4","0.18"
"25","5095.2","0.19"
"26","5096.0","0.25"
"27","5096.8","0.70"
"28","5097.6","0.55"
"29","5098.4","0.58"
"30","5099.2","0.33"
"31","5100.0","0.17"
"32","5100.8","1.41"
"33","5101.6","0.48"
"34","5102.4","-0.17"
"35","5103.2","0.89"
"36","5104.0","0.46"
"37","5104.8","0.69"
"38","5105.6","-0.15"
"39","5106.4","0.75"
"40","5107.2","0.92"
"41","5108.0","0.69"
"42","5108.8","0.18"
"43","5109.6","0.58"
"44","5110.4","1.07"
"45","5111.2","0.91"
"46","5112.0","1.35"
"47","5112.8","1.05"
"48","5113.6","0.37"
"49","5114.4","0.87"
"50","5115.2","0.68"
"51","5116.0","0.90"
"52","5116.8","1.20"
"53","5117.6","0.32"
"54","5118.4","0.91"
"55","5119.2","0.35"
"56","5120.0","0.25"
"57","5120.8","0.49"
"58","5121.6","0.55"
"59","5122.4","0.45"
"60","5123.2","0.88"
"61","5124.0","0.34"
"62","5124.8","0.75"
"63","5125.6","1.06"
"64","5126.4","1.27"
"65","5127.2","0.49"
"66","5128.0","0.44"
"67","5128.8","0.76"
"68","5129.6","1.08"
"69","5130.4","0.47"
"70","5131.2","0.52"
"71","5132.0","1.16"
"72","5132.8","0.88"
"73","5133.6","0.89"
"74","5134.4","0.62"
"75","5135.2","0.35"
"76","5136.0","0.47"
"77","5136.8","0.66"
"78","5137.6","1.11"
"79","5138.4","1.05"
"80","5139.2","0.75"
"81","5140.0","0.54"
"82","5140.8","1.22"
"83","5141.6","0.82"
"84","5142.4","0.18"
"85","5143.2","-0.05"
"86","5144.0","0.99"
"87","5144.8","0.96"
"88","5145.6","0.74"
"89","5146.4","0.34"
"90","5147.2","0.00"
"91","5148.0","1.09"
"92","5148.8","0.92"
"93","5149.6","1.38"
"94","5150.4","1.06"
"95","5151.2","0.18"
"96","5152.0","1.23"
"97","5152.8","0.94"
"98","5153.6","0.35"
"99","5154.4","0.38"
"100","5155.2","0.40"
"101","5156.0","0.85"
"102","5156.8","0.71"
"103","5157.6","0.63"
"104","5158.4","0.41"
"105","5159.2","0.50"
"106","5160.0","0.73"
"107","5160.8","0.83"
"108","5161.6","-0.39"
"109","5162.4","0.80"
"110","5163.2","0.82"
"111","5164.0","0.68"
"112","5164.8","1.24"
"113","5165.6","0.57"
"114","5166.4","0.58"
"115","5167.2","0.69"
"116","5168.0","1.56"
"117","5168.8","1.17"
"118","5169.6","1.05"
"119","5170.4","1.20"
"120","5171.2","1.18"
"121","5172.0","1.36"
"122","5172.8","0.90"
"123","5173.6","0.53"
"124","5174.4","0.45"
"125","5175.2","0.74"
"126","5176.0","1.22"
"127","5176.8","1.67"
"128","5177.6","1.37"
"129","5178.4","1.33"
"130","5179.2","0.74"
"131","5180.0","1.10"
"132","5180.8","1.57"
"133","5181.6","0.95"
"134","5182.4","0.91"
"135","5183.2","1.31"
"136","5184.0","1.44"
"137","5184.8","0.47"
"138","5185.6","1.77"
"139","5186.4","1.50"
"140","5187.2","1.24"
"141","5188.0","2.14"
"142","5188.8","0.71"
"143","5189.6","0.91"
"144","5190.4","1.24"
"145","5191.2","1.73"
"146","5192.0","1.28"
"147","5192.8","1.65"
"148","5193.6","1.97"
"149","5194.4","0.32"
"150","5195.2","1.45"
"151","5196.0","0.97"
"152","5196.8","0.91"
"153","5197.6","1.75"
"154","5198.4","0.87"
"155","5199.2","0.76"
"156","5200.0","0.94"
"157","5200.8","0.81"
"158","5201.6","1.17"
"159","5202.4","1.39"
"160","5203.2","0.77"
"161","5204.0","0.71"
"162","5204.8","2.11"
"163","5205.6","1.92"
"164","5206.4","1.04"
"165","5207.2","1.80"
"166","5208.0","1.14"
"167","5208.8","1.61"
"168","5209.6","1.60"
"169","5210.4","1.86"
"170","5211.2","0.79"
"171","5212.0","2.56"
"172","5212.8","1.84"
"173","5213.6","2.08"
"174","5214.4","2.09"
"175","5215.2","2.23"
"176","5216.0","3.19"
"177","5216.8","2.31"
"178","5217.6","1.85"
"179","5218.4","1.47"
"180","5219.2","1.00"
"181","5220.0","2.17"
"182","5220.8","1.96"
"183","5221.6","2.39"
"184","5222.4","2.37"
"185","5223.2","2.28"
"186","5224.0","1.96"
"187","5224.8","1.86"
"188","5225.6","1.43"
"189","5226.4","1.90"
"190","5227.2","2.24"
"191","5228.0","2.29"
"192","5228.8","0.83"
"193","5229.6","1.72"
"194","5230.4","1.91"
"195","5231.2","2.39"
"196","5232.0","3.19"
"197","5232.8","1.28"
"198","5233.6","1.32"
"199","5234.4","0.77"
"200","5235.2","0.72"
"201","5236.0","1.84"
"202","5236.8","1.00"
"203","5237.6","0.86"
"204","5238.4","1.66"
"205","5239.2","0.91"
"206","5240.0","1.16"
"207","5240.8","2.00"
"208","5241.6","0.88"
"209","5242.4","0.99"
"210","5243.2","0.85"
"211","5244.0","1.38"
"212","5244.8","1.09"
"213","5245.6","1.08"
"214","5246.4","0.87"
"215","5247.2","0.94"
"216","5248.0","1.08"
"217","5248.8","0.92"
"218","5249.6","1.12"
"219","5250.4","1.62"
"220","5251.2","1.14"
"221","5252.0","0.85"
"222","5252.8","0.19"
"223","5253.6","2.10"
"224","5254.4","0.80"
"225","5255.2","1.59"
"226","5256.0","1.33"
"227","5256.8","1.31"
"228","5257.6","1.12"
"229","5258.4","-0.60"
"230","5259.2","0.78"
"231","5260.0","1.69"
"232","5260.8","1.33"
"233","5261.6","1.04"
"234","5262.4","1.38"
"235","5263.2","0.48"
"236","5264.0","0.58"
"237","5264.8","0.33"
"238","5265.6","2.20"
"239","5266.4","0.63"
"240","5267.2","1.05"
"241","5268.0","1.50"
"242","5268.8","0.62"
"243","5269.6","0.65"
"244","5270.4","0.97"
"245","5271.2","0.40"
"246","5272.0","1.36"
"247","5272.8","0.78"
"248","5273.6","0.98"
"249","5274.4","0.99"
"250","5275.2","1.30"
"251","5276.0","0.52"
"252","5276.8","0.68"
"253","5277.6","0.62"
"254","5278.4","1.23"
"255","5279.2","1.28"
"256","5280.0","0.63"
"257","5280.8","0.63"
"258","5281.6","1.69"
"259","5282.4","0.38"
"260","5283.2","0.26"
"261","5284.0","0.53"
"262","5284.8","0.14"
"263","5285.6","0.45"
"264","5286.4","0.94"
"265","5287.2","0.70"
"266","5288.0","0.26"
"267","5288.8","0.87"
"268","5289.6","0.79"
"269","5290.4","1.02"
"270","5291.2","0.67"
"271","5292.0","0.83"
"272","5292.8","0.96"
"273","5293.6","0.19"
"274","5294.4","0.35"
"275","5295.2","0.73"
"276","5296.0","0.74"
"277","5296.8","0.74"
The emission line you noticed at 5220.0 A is C IV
